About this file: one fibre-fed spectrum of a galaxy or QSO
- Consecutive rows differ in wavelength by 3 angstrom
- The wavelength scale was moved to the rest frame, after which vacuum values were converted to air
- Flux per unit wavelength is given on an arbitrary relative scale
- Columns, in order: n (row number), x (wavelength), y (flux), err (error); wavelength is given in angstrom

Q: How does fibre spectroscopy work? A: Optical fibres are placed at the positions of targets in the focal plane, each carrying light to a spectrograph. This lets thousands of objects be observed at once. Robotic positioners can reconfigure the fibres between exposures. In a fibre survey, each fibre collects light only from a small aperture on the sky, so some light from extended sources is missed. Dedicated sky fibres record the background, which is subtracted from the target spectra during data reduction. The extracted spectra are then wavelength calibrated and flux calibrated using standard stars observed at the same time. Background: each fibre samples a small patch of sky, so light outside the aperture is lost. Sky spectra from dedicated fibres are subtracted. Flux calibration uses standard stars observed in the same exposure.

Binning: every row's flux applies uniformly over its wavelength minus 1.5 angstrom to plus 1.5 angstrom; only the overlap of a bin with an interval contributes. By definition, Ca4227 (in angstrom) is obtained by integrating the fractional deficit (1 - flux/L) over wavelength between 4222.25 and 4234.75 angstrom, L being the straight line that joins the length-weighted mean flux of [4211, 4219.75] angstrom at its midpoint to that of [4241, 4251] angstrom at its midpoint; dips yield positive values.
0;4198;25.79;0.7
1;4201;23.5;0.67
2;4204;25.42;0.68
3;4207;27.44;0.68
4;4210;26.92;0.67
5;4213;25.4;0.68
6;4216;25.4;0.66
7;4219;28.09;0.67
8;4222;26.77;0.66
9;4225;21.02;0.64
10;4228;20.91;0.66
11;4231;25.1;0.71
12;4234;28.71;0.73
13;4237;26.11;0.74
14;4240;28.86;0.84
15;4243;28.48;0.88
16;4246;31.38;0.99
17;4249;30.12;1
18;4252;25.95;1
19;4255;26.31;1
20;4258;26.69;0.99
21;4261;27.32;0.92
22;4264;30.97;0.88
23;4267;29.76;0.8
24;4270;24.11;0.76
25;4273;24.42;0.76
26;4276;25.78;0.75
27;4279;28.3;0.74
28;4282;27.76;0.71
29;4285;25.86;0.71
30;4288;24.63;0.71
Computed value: 1.7 angstrom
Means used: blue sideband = 26.2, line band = 23.9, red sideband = 29.7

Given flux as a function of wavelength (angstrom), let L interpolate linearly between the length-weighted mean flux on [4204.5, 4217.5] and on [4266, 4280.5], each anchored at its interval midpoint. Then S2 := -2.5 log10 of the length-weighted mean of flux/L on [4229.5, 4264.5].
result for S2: -0.06 mag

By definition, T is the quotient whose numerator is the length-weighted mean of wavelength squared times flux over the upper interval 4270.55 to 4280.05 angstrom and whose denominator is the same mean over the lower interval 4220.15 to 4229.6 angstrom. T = 1.15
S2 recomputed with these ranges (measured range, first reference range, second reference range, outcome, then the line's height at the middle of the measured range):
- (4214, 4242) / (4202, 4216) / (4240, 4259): 0.058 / 27.1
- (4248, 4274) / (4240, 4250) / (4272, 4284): 0.038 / 28.3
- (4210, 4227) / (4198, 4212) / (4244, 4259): 0.047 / 26.5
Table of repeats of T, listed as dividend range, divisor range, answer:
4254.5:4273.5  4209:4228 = 1.11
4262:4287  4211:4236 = 1.10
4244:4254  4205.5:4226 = 1.13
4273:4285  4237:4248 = 0.93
